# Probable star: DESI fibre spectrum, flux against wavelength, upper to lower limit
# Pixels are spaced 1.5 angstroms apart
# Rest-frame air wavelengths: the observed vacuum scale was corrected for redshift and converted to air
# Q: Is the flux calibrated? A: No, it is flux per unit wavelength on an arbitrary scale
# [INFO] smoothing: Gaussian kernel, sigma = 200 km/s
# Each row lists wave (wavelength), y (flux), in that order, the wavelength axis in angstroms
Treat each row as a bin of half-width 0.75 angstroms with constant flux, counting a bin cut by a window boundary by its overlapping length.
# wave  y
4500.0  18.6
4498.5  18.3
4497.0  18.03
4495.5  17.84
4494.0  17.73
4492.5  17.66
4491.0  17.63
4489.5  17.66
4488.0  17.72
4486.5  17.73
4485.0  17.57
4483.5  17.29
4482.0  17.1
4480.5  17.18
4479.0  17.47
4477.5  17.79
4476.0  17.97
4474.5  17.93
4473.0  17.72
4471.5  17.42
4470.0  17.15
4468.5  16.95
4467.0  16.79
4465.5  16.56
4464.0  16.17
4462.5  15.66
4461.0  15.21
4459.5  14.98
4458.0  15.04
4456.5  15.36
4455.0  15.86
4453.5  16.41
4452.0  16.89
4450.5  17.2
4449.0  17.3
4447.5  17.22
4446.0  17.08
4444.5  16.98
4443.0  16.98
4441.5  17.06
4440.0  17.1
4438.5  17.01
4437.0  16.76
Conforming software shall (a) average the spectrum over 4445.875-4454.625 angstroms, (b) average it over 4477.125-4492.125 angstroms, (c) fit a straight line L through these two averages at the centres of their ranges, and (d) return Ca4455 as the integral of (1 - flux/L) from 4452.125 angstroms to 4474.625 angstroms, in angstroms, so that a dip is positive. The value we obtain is 1.1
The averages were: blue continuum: 17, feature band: 16.3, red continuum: 17.5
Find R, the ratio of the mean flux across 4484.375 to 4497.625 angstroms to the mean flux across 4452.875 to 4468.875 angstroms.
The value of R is 1.12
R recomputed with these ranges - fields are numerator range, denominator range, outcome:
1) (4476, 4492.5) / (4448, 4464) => 1.10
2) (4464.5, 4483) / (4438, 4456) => 1.02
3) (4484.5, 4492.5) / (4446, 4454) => 1.04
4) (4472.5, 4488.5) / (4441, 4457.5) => 1.05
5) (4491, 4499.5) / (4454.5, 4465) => 1.16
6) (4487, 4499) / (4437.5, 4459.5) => 1.07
